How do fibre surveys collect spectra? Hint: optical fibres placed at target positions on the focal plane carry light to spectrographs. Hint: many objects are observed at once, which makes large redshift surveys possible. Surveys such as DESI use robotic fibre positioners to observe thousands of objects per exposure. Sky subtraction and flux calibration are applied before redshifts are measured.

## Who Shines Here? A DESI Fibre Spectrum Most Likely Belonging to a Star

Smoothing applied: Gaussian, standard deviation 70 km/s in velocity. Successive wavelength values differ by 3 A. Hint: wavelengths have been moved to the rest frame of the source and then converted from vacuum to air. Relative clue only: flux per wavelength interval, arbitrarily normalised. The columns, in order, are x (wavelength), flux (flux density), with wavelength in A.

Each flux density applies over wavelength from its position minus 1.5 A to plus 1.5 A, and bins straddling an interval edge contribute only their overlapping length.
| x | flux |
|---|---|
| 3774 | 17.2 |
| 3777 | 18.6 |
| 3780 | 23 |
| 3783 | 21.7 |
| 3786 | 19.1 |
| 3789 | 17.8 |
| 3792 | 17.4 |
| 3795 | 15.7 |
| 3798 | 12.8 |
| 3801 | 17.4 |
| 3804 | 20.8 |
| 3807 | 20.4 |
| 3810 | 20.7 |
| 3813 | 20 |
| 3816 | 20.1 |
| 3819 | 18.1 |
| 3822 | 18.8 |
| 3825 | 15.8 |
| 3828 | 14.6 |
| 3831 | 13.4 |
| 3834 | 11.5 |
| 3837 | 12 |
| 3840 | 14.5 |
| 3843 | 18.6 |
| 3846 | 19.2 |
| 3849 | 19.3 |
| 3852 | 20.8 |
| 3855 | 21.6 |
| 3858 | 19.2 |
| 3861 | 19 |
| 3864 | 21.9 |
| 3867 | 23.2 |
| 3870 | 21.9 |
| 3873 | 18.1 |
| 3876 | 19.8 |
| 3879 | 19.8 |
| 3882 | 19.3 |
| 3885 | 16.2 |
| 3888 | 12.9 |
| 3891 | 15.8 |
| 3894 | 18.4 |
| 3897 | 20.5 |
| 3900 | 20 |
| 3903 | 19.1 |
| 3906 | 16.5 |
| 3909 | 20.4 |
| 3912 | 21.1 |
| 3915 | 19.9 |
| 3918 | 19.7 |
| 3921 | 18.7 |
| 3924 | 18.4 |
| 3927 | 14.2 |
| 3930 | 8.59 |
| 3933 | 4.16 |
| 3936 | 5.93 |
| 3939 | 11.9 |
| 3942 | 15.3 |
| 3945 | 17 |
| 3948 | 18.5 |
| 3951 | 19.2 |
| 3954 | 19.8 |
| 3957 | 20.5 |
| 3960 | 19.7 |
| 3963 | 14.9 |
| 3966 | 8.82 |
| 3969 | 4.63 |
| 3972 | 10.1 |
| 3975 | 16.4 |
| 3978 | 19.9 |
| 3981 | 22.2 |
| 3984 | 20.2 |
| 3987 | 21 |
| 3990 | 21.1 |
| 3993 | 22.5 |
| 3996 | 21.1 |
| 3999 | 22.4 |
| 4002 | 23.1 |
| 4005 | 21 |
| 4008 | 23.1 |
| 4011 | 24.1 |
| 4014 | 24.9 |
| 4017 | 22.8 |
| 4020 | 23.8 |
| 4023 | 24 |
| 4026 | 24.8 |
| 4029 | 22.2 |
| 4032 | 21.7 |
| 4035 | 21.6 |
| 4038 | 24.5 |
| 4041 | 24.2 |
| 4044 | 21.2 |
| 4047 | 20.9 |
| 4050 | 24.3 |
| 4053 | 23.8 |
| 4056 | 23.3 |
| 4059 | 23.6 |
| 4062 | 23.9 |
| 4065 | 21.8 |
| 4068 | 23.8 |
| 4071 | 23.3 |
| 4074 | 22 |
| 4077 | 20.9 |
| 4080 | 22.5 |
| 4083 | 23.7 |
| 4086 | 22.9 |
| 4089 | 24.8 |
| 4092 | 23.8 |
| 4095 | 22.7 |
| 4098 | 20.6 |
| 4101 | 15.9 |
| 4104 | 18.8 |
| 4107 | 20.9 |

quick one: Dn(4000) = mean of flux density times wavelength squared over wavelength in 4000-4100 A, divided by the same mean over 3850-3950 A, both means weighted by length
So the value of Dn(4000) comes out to 1.42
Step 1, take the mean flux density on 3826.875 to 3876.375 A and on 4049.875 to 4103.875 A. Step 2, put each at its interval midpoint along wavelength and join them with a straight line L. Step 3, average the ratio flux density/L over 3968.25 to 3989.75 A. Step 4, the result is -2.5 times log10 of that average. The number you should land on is 0.209 mag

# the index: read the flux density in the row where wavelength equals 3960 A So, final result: 19.7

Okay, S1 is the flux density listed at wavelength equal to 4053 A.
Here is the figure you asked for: 23.8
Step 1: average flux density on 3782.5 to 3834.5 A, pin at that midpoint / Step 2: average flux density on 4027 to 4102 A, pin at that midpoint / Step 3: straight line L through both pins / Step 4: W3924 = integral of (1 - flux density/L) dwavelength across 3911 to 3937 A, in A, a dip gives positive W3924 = 6.9 A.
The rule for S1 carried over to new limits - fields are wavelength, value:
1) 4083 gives 23.7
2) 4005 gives 21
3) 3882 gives 19.3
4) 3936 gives 5.93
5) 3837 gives 12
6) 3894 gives 18.4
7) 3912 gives 21.1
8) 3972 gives 10.1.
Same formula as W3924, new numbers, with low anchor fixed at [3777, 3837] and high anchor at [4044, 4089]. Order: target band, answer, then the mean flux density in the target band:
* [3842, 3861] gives -1.16 A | 19.8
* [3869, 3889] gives 0.85 A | 18.3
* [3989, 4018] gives -1.31 A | 22.6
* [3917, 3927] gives 0.92 A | 18.2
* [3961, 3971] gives 5.21 A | 10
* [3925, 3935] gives 5.38 A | 9.3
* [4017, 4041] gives -1.19 A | 23.3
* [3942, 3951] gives 1.29 A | 17.6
